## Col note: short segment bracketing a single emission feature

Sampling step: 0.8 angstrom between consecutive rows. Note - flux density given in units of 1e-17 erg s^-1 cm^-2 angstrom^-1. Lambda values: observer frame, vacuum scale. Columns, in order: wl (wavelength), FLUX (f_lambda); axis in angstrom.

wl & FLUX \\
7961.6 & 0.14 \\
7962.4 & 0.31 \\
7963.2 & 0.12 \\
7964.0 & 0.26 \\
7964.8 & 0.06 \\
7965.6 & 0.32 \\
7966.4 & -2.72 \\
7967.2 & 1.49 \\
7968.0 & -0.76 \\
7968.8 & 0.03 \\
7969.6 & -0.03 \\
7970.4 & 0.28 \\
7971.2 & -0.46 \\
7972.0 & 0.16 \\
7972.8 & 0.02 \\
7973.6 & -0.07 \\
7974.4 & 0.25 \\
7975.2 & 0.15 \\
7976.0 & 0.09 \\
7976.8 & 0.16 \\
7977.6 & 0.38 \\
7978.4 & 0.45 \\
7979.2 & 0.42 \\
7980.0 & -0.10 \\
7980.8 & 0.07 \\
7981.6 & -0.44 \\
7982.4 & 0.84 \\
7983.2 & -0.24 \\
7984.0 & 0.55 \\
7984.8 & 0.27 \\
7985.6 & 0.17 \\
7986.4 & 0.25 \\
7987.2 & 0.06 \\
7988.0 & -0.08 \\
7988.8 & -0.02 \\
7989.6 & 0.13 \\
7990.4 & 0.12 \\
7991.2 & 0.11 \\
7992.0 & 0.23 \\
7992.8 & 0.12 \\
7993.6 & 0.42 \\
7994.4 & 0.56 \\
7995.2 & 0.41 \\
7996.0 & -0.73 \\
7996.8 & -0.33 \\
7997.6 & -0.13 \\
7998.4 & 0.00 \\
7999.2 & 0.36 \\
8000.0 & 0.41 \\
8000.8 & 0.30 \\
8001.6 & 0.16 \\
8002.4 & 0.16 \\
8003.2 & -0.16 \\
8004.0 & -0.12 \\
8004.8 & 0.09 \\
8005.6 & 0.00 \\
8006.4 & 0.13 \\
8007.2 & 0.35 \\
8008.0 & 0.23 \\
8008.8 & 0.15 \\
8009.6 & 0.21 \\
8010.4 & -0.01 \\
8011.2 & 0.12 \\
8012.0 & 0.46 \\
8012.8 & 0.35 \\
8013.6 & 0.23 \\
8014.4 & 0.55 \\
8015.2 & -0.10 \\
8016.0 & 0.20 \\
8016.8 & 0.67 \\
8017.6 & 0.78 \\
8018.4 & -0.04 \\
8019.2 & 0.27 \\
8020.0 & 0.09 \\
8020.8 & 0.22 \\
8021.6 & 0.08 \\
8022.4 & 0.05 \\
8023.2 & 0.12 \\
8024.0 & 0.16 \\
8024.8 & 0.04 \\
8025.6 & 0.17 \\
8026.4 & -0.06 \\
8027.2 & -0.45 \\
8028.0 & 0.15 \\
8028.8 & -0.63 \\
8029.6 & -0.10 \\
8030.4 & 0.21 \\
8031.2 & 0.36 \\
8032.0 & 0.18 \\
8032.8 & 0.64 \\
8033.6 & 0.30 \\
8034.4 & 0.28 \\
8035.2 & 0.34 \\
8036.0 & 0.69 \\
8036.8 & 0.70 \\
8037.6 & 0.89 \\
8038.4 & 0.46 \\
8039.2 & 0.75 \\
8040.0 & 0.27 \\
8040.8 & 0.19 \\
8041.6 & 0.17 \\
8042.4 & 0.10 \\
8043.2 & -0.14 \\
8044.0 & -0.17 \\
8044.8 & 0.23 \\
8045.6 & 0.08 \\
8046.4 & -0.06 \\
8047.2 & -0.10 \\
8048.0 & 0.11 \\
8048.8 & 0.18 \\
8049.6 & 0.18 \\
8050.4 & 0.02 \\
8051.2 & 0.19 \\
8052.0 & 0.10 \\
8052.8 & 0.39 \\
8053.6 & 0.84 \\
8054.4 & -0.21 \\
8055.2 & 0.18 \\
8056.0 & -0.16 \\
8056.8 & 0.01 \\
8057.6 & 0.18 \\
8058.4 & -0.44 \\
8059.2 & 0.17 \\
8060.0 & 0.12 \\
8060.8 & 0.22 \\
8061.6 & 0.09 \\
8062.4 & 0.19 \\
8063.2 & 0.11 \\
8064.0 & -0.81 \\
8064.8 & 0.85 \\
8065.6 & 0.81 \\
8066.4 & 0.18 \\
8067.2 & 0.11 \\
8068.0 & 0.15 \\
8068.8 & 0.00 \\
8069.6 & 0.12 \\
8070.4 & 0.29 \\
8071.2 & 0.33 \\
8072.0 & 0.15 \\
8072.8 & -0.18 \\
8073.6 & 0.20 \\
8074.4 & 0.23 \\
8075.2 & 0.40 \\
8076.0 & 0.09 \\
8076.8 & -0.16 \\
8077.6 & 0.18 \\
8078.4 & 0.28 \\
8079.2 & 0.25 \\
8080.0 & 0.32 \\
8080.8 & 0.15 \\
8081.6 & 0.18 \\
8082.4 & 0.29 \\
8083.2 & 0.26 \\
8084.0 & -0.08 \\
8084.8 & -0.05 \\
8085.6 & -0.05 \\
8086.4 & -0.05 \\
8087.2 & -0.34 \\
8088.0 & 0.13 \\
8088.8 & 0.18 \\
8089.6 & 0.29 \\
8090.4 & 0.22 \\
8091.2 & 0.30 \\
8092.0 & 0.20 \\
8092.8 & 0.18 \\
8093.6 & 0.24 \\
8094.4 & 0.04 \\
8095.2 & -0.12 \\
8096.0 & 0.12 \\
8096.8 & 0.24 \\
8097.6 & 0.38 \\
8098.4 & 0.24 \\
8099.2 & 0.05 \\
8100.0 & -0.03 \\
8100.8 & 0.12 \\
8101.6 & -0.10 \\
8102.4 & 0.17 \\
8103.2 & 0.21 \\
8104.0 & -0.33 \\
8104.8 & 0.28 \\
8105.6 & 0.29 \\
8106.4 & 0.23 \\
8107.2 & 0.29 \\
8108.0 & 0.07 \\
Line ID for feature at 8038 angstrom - H-gamma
